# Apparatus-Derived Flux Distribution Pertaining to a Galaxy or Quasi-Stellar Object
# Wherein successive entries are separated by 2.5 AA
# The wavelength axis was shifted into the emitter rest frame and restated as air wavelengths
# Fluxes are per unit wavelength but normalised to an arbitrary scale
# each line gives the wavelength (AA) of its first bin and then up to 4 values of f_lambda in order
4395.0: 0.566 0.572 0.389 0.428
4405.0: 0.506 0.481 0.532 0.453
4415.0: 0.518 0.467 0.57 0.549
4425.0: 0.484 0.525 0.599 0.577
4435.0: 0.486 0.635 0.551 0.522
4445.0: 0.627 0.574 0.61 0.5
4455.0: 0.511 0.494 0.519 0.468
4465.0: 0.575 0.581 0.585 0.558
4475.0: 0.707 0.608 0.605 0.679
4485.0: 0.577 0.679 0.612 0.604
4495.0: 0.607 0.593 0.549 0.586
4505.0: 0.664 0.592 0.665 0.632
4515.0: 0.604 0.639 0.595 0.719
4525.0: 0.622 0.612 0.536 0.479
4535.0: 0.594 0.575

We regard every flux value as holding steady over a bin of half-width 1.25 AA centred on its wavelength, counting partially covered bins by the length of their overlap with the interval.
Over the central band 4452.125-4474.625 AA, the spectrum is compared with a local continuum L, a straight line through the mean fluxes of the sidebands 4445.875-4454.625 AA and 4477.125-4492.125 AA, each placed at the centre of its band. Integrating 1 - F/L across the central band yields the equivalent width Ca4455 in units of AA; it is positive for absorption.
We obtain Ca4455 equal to 1.7 AA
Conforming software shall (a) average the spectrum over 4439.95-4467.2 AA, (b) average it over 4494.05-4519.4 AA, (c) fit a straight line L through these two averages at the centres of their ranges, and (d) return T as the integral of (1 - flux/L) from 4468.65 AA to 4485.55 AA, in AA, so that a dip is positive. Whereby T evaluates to -1.33 AA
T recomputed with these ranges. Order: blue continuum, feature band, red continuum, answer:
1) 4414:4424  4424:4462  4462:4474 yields -0.2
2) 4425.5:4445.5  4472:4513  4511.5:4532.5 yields -1.8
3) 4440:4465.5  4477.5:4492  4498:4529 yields -1.1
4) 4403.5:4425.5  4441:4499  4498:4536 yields -2.2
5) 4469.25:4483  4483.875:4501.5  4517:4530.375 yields 0.6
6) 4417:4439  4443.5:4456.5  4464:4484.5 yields 0.3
